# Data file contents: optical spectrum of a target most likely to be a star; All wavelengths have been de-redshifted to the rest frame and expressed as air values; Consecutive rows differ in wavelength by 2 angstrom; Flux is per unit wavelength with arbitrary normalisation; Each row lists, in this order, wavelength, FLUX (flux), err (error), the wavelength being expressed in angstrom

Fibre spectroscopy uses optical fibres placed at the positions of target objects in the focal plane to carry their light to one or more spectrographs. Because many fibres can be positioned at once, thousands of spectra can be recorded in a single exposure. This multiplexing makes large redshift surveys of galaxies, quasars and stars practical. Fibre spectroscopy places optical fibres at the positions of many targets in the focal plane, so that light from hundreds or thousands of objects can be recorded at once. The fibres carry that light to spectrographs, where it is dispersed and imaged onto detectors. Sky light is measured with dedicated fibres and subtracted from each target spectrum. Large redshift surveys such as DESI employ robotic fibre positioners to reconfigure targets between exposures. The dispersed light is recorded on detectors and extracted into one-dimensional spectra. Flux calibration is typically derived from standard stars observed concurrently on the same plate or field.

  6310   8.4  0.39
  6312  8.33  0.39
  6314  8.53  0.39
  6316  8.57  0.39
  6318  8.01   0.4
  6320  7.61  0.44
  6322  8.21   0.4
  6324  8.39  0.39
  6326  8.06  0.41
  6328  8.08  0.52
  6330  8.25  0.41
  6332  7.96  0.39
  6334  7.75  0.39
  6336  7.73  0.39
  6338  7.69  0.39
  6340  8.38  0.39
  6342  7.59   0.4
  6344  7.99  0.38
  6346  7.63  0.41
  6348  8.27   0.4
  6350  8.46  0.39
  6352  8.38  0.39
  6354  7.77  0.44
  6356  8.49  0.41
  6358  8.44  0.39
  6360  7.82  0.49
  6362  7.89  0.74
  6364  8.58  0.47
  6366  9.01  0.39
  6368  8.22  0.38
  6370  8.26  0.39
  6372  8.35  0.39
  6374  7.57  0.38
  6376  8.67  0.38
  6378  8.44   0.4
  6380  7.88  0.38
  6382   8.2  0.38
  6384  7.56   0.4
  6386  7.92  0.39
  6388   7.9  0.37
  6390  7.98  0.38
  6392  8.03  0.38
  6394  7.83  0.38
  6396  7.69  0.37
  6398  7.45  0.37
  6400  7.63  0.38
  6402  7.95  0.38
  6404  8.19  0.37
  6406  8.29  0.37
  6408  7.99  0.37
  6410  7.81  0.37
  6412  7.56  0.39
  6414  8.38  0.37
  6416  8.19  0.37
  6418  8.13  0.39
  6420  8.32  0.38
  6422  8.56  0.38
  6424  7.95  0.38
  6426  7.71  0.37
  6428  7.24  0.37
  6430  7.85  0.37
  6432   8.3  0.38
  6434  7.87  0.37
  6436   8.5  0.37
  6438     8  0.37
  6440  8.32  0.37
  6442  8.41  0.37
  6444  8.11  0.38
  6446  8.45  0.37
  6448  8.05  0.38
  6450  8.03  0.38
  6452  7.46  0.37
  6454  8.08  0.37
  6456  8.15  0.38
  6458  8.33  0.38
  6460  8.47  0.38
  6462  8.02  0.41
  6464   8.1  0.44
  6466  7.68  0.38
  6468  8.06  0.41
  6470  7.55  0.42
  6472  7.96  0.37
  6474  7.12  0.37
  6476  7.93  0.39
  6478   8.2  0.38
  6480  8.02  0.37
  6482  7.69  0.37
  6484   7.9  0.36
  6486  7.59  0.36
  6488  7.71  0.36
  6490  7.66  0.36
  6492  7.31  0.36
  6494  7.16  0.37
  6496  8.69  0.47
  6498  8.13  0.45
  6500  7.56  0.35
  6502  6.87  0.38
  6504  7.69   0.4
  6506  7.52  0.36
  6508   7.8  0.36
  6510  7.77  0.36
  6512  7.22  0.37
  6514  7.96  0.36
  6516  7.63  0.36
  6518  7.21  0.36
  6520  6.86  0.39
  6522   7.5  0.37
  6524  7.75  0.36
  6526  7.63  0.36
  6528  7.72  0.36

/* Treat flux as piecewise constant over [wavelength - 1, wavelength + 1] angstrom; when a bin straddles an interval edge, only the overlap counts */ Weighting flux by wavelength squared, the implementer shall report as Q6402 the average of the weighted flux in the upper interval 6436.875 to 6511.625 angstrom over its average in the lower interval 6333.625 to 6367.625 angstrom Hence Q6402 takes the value 1.01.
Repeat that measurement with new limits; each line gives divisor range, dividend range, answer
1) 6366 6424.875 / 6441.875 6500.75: 1.01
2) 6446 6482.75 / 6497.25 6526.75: 0.96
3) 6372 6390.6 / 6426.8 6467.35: 1.03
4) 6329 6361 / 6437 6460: 1.05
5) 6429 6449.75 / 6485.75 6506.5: 0.95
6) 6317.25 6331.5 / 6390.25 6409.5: 1.00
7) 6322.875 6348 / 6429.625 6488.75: 1.04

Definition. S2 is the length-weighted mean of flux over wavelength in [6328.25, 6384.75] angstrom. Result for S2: 8.12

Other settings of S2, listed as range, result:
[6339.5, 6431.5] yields 8.05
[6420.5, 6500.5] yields 7.95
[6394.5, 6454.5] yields 8.01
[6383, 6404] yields 7.81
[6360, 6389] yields 8.16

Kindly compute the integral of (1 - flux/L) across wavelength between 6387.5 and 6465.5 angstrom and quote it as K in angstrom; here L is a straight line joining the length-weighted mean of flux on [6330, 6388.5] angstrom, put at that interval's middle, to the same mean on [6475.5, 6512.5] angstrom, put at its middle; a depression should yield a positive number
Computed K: -1.25 angstrom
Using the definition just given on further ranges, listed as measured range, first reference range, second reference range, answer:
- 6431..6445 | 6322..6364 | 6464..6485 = -0.6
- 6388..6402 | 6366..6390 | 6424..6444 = 0.5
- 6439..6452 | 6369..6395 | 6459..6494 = -0.5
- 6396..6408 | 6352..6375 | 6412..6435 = 0.3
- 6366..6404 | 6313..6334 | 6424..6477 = 0.3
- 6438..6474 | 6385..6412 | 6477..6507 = -1.2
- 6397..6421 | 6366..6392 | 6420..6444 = 0.3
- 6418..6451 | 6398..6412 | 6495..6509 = -1.0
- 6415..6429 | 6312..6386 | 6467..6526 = -0.2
